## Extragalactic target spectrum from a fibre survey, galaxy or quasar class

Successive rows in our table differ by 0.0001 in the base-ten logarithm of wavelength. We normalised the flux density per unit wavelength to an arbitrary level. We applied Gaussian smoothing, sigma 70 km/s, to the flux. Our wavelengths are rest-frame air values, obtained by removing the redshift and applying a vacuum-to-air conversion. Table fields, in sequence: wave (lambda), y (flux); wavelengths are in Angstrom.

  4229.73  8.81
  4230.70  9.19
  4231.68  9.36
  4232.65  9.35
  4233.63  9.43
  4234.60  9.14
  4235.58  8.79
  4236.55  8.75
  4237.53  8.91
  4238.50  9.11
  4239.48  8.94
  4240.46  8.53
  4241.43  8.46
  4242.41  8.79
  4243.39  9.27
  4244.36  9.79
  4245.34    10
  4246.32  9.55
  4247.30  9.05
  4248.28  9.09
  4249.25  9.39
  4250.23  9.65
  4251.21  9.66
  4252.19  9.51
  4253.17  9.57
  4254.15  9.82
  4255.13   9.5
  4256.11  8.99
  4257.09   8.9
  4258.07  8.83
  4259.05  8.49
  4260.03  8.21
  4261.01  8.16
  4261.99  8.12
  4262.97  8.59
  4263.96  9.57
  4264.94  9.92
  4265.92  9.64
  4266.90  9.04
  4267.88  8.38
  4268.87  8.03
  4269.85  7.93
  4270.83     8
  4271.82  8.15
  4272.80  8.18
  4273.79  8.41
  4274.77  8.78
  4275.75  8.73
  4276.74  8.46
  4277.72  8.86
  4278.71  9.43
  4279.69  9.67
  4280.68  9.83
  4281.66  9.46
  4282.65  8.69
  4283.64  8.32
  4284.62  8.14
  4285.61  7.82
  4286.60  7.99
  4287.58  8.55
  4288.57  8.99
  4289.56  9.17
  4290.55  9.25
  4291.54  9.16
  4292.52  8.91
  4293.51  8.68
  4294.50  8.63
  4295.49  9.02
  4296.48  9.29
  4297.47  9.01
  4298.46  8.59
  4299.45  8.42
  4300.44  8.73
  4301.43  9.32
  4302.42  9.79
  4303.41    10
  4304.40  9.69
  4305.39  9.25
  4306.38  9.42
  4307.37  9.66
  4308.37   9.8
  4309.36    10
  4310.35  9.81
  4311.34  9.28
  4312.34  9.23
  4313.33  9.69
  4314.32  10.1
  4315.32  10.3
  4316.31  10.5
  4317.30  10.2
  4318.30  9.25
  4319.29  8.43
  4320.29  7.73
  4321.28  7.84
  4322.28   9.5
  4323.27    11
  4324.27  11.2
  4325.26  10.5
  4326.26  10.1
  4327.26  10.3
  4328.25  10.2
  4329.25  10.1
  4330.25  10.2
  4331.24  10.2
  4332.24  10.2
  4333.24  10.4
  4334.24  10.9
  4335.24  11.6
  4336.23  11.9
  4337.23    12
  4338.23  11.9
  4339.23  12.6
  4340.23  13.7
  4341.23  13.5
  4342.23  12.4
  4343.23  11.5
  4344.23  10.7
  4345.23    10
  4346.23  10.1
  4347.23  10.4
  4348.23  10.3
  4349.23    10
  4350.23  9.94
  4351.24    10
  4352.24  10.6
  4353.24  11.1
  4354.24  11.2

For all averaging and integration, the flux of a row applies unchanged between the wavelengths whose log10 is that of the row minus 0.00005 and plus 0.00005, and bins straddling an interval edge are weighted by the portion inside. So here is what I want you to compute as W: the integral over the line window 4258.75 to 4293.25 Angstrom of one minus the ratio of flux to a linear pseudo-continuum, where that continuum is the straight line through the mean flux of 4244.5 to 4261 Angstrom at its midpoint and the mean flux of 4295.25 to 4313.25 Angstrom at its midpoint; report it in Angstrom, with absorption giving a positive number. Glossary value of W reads 2.15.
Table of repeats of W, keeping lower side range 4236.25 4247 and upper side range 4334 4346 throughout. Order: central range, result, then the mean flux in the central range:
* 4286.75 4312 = 3.60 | 9.2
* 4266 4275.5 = 1.47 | 8.39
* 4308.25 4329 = 2.78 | 9.77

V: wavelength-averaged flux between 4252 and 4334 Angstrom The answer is 9.21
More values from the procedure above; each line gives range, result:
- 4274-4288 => 8.77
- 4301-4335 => 9.84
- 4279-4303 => 8.9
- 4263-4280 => 8.76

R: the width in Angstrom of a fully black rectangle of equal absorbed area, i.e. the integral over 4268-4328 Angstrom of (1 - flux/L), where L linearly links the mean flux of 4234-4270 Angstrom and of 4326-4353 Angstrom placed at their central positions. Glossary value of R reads 5.4 Angstrom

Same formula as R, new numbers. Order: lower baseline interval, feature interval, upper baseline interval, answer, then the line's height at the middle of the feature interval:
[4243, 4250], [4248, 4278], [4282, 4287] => 0.2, 8.93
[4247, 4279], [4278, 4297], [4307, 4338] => 1.0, 9.37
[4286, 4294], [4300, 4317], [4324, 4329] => -0.1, 9.63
